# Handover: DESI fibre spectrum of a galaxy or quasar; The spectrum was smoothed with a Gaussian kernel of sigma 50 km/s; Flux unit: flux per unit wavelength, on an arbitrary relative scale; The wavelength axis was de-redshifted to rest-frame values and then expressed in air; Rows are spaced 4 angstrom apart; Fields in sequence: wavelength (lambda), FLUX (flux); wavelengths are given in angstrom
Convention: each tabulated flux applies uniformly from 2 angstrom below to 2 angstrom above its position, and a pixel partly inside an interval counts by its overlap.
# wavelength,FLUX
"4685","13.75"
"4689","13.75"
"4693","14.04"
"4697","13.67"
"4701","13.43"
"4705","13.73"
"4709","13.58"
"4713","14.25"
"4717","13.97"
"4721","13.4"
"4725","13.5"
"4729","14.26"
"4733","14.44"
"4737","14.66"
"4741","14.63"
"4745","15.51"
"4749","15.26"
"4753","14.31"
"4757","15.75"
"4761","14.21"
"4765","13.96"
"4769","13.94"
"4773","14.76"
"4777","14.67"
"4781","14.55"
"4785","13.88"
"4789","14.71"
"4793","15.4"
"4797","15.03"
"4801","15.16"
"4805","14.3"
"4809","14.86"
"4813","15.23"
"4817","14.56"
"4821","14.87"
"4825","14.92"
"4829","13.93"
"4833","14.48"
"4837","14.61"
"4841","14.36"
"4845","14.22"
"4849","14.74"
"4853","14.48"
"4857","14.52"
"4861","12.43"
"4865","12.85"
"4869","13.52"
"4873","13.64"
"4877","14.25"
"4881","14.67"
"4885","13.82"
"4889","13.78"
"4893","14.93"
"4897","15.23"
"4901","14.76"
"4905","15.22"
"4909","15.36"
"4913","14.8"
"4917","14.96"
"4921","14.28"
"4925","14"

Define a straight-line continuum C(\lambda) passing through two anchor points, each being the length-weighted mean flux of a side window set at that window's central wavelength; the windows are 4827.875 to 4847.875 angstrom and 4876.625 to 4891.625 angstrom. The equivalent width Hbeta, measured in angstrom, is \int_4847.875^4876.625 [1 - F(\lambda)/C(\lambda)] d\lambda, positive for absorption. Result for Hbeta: 1.03 angstrom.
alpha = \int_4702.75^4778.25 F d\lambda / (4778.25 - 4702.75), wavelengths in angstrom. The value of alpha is 14.4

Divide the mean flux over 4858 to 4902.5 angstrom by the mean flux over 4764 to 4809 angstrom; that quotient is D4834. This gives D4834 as 1.0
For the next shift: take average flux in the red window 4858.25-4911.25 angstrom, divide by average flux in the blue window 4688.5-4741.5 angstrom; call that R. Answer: 1.02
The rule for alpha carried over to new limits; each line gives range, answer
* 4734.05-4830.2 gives 14.7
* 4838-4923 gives 14.3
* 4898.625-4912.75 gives 15.1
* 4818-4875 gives 14.1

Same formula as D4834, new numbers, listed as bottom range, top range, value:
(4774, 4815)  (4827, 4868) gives 0.95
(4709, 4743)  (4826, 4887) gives 1.00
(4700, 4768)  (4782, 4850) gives 1.03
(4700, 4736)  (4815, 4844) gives 1.05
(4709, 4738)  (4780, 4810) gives 1.05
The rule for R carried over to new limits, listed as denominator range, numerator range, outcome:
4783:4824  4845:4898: 0.95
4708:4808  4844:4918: 0.99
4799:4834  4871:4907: 0.98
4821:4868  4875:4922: 1.04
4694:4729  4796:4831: 1.07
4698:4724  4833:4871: 1.02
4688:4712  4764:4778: 1.04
